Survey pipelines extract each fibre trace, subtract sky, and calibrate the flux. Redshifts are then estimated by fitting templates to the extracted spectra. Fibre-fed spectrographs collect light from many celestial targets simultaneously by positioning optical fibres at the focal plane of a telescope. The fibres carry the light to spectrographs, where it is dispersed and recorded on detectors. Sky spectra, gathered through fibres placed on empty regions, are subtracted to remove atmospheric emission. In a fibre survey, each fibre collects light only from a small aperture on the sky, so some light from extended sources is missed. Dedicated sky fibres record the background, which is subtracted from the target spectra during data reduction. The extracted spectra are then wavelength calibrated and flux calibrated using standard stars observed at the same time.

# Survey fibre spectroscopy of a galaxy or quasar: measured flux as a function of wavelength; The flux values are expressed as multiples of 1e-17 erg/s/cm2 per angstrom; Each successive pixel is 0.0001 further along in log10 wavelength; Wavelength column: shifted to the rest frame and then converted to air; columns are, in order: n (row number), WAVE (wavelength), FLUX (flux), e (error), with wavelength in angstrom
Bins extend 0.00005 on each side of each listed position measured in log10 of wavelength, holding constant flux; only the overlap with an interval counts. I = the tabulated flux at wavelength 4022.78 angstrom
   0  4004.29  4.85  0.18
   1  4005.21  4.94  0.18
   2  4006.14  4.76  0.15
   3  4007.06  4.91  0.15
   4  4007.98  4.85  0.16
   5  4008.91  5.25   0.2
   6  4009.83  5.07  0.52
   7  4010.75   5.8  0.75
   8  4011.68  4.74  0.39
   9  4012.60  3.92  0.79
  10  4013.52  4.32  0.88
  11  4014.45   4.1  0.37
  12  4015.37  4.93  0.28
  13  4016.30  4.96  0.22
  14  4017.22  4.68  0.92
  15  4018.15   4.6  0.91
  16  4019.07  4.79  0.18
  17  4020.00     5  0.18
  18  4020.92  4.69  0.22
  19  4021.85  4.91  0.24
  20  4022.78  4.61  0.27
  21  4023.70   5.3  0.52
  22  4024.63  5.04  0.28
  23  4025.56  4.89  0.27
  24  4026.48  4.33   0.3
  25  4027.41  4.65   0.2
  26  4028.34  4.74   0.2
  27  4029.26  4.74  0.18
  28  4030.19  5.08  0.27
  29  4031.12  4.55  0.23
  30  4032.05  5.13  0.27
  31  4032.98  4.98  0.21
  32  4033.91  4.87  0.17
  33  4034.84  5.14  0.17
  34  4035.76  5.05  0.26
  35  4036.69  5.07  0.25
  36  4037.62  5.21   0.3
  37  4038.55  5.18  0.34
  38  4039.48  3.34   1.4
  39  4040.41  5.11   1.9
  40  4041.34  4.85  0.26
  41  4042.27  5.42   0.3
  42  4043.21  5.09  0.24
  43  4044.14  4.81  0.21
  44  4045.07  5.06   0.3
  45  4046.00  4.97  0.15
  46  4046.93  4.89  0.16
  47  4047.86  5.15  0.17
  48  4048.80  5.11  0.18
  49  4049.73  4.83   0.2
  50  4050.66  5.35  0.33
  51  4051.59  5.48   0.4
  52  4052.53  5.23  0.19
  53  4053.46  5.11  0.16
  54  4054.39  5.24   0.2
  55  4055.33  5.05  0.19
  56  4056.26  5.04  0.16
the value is 4.61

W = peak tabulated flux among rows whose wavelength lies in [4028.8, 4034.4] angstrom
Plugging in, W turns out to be 5.13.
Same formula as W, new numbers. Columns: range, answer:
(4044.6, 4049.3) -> 5.15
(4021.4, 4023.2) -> 4.91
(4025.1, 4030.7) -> 5.08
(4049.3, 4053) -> 5.48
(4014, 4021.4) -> 5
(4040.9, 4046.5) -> 5.42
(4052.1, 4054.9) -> 5.24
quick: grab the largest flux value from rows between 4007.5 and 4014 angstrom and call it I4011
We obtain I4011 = 5.8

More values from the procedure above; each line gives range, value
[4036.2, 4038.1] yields 5.21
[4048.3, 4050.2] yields 5.11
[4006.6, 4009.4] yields 5.25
